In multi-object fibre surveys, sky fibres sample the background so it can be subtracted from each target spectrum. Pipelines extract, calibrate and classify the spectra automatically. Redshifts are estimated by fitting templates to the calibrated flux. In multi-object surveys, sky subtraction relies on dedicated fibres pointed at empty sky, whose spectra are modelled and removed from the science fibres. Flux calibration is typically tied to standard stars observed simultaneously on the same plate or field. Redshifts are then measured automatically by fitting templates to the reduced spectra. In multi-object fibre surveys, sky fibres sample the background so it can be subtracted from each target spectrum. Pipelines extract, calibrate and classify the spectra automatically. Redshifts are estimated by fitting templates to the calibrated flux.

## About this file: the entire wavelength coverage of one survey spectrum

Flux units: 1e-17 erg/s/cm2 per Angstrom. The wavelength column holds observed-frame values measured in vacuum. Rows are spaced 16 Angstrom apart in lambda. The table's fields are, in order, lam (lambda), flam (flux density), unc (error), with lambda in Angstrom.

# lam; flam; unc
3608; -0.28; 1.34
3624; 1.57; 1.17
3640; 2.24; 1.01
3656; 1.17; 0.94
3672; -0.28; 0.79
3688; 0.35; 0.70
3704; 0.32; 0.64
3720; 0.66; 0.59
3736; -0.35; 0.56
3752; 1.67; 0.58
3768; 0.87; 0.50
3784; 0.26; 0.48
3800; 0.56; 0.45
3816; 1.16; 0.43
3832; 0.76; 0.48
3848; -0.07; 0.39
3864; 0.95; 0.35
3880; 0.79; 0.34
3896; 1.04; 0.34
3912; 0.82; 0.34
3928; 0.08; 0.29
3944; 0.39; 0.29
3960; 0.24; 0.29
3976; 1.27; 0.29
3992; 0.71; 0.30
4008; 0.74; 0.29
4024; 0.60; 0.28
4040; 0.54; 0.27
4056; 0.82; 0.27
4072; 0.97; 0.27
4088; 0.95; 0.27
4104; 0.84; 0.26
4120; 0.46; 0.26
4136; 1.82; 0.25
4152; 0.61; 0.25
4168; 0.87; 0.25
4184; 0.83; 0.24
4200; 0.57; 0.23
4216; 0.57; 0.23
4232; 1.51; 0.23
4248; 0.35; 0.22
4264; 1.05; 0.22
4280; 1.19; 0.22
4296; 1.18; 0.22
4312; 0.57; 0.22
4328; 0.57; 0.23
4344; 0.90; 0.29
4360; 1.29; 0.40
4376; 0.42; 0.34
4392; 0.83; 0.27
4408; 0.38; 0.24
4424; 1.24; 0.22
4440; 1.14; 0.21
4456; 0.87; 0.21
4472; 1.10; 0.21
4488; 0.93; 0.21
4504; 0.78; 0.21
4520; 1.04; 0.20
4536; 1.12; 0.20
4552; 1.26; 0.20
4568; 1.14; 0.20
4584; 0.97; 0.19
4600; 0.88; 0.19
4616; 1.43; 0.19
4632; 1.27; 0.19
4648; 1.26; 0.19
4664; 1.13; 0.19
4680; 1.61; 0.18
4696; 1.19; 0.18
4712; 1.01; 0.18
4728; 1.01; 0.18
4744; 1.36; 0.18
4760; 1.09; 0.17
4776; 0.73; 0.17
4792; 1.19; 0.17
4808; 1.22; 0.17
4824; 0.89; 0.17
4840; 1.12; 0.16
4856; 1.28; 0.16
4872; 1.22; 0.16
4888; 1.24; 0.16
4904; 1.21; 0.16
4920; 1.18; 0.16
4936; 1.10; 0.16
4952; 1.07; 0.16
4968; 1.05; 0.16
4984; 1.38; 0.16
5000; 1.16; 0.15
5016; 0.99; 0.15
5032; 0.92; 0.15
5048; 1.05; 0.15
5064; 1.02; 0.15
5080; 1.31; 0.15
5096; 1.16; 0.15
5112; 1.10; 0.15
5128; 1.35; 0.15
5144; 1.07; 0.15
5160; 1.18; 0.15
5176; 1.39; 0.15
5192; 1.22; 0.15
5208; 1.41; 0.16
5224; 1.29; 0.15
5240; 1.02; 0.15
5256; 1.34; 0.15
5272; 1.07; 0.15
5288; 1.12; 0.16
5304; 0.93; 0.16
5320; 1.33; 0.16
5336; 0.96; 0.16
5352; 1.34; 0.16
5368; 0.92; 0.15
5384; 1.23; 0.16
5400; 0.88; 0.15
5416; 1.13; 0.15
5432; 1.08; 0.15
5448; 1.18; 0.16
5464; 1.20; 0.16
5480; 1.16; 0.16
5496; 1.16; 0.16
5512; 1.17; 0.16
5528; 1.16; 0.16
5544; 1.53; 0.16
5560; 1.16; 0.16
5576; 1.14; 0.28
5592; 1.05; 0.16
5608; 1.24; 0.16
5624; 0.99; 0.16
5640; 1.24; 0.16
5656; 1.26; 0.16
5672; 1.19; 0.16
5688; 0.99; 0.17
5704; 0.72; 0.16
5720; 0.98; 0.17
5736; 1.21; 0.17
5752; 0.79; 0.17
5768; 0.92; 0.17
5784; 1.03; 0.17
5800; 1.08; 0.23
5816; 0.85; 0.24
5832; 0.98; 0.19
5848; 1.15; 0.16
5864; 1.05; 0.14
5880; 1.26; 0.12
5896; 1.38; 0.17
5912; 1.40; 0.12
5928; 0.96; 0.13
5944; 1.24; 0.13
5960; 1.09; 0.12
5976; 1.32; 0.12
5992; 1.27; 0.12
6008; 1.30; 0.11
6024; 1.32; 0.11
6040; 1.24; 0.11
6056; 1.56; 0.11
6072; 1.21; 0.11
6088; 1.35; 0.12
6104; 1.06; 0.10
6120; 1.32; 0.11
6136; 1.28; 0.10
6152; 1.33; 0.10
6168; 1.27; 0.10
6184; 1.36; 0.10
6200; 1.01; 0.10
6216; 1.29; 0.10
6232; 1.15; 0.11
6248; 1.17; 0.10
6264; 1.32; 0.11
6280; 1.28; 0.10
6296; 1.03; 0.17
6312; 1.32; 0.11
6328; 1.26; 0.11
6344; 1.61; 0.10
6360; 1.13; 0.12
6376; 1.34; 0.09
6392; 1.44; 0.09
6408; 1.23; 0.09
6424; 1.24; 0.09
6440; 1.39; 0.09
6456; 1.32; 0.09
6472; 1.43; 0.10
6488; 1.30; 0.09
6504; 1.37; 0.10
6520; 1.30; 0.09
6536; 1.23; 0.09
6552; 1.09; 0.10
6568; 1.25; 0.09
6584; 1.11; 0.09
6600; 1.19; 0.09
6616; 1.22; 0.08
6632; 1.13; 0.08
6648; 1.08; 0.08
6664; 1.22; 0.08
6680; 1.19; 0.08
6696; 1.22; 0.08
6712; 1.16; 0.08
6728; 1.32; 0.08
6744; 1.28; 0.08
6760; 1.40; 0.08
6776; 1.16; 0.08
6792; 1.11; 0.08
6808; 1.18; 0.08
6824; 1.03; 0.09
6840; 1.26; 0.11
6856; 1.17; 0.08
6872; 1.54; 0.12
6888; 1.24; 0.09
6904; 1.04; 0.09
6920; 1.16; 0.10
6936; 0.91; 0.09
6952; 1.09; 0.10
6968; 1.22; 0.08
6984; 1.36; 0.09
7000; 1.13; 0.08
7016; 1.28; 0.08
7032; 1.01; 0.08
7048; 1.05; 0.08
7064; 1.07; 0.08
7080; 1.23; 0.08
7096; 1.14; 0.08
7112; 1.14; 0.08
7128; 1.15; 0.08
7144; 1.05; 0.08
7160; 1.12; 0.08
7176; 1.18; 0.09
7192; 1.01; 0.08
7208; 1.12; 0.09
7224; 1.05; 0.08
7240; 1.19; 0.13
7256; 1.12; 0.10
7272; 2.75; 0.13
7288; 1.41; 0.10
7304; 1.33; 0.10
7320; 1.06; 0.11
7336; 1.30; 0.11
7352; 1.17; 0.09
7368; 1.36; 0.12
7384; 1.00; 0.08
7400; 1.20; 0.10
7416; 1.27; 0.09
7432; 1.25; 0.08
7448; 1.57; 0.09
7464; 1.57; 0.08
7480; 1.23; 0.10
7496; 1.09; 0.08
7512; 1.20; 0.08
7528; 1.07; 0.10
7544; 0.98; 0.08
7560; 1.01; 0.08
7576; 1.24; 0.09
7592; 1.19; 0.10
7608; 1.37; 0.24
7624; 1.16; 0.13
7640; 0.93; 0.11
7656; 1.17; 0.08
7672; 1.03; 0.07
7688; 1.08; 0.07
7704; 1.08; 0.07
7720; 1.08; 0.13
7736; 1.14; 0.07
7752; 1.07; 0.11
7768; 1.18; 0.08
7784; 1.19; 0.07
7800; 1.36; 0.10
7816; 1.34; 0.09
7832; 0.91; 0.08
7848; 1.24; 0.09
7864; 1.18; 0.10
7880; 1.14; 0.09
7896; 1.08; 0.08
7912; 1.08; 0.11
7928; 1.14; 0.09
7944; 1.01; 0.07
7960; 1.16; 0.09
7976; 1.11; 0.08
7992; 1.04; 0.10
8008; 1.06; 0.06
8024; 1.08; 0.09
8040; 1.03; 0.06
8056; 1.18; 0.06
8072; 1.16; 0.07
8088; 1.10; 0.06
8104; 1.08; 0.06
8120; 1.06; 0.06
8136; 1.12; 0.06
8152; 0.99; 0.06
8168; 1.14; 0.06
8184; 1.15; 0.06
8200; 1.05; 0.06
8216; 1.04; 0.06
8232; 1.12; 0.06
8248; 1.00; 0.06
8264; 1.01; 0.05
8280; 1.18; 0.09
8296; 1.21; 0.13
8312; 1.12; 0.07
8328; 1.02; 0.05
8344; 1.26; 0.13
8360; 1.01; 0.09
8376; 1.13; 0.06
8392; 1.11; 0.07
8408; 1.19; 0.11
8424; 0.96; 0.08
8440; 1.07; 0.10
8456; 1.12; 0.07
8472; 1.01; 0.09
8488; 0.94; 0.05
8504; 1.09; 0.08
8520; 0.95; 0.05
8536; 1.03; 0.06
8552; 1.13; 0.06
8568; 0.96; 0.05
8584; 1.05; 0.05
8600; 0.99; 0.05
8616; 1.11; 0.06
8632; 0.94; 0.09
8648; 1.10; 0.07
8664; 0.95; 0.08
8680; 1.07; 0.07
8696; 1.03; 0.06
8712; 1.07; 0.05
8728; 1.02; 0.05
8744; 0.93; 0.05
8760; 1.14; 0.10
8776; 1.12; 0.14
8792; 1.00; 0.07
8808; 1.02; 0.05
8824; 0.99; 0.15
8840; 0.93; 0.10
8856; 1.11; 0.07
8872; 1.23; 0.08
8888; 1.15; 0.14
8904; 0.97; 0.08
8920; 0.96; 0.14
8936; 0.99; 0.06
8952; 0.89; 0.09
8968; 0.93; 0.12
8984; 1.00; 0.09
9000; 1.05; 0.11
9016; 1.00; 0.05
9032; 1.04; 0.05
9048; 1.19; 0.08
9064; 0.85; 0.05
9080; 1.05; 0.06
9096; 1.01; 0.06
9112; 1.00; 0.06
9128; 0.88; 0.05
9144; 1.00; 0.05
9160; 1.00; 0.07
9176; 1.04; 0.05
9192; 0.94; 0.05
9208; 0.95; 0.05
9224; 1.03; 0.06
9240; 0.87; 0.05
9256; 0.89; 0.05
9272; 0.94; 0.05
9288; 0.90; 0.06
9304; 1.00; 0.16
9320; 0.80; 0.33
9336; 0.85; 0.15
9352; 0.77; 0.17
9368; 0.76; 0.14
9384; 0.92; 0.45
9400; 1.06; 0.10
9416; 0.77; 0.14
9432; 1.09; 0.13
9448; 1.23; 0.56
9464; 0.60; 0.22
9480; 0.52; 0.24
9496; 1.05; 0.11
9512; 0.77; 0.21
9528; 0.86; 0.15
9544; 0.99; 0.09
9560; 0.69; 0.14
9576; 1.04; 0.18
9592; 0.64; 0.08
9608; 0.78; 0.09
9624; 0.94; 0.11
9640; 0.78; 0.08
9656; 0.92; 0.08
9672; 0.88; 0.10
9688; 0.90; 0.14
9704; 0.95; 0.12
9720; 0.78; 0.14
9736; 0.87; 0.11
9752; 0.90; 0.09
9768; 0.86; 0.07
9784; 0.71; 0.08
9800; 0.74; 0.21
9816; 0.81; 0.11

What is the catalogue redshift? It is 0.11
